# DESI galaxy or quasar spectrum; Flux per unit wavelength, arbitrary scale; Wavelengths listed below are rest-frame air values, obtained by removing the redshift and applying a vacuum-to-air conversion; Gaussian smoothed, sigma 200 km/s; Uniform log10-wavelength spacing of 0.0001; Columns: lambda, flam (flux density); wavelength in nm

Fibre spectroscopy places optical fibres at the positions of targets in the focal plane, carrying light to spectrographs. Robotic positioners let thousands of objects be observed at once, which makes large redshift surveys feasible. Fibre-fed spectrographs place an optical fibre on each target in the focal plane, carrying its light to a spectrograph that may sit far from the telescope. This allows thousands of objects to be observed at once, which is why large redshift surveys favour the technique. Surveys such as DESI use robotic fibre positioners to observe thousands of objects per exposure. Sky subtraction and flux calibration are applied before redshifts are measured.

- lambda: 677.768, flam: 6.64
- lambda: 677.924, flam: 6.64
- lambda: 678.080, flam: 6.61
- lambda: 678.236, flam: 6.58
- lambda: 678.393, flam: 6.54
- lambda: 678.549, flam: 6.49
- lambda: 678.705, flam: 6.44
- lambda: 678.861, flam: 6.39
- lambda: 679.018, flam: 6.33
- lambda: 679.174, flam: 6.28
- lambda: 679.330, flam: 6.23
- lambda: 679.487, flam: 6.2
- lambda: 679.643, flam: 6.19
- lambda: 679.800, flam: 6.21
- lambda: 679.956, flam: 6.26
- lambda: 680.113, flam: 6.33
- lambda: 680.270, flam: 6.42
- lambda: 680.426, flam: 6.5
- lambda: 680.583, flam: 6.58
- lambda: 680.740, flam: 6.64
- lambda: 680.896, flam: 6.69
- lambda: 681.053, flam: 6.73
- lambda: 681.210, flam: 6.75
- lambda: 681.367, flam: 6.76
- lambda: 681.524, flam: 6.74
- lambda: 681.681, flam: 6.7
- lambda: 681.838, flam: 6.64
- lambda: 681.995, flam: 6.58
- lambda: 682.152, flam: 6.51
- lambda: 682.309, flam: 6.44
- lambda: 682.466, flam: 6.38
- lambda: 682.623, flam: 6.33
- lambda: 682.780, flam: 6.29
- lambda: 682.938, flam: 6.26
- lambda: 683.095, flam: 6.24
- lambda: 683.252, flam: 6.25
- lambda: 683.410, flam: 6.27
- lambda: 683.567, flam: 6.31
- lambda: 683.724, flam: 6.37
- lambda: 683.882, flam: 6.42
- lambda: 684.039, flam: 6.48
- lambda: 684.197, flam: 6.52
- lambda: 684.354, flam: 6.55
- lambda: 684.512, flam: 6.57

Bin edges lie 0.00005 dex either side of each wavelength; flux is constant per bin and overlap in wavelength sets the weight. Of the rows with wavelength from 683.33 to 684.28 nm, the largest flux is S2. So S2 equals 6.52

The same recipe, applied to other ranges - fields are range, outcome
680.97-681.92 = 6.76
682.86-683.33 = 6.26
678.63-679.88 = 6.44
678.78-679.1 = 6.39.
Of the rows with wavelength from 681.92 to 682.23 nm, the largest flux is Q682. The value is 6.58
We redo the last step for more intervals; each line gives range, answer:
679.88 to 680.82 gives 6.64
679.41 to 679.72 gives 6.2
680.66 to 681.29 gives 6.75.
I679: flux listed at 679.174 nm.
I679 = 6.28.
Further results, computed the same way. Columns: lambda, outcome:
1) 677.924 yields 6.64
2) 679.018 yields 6.33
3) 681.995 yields 6.58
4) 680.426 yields 6.5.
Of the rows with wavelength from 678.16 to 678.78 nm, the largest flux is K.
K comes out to 6.58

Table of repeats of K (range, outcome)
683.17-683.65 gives 6.31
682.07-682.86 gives 6.51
